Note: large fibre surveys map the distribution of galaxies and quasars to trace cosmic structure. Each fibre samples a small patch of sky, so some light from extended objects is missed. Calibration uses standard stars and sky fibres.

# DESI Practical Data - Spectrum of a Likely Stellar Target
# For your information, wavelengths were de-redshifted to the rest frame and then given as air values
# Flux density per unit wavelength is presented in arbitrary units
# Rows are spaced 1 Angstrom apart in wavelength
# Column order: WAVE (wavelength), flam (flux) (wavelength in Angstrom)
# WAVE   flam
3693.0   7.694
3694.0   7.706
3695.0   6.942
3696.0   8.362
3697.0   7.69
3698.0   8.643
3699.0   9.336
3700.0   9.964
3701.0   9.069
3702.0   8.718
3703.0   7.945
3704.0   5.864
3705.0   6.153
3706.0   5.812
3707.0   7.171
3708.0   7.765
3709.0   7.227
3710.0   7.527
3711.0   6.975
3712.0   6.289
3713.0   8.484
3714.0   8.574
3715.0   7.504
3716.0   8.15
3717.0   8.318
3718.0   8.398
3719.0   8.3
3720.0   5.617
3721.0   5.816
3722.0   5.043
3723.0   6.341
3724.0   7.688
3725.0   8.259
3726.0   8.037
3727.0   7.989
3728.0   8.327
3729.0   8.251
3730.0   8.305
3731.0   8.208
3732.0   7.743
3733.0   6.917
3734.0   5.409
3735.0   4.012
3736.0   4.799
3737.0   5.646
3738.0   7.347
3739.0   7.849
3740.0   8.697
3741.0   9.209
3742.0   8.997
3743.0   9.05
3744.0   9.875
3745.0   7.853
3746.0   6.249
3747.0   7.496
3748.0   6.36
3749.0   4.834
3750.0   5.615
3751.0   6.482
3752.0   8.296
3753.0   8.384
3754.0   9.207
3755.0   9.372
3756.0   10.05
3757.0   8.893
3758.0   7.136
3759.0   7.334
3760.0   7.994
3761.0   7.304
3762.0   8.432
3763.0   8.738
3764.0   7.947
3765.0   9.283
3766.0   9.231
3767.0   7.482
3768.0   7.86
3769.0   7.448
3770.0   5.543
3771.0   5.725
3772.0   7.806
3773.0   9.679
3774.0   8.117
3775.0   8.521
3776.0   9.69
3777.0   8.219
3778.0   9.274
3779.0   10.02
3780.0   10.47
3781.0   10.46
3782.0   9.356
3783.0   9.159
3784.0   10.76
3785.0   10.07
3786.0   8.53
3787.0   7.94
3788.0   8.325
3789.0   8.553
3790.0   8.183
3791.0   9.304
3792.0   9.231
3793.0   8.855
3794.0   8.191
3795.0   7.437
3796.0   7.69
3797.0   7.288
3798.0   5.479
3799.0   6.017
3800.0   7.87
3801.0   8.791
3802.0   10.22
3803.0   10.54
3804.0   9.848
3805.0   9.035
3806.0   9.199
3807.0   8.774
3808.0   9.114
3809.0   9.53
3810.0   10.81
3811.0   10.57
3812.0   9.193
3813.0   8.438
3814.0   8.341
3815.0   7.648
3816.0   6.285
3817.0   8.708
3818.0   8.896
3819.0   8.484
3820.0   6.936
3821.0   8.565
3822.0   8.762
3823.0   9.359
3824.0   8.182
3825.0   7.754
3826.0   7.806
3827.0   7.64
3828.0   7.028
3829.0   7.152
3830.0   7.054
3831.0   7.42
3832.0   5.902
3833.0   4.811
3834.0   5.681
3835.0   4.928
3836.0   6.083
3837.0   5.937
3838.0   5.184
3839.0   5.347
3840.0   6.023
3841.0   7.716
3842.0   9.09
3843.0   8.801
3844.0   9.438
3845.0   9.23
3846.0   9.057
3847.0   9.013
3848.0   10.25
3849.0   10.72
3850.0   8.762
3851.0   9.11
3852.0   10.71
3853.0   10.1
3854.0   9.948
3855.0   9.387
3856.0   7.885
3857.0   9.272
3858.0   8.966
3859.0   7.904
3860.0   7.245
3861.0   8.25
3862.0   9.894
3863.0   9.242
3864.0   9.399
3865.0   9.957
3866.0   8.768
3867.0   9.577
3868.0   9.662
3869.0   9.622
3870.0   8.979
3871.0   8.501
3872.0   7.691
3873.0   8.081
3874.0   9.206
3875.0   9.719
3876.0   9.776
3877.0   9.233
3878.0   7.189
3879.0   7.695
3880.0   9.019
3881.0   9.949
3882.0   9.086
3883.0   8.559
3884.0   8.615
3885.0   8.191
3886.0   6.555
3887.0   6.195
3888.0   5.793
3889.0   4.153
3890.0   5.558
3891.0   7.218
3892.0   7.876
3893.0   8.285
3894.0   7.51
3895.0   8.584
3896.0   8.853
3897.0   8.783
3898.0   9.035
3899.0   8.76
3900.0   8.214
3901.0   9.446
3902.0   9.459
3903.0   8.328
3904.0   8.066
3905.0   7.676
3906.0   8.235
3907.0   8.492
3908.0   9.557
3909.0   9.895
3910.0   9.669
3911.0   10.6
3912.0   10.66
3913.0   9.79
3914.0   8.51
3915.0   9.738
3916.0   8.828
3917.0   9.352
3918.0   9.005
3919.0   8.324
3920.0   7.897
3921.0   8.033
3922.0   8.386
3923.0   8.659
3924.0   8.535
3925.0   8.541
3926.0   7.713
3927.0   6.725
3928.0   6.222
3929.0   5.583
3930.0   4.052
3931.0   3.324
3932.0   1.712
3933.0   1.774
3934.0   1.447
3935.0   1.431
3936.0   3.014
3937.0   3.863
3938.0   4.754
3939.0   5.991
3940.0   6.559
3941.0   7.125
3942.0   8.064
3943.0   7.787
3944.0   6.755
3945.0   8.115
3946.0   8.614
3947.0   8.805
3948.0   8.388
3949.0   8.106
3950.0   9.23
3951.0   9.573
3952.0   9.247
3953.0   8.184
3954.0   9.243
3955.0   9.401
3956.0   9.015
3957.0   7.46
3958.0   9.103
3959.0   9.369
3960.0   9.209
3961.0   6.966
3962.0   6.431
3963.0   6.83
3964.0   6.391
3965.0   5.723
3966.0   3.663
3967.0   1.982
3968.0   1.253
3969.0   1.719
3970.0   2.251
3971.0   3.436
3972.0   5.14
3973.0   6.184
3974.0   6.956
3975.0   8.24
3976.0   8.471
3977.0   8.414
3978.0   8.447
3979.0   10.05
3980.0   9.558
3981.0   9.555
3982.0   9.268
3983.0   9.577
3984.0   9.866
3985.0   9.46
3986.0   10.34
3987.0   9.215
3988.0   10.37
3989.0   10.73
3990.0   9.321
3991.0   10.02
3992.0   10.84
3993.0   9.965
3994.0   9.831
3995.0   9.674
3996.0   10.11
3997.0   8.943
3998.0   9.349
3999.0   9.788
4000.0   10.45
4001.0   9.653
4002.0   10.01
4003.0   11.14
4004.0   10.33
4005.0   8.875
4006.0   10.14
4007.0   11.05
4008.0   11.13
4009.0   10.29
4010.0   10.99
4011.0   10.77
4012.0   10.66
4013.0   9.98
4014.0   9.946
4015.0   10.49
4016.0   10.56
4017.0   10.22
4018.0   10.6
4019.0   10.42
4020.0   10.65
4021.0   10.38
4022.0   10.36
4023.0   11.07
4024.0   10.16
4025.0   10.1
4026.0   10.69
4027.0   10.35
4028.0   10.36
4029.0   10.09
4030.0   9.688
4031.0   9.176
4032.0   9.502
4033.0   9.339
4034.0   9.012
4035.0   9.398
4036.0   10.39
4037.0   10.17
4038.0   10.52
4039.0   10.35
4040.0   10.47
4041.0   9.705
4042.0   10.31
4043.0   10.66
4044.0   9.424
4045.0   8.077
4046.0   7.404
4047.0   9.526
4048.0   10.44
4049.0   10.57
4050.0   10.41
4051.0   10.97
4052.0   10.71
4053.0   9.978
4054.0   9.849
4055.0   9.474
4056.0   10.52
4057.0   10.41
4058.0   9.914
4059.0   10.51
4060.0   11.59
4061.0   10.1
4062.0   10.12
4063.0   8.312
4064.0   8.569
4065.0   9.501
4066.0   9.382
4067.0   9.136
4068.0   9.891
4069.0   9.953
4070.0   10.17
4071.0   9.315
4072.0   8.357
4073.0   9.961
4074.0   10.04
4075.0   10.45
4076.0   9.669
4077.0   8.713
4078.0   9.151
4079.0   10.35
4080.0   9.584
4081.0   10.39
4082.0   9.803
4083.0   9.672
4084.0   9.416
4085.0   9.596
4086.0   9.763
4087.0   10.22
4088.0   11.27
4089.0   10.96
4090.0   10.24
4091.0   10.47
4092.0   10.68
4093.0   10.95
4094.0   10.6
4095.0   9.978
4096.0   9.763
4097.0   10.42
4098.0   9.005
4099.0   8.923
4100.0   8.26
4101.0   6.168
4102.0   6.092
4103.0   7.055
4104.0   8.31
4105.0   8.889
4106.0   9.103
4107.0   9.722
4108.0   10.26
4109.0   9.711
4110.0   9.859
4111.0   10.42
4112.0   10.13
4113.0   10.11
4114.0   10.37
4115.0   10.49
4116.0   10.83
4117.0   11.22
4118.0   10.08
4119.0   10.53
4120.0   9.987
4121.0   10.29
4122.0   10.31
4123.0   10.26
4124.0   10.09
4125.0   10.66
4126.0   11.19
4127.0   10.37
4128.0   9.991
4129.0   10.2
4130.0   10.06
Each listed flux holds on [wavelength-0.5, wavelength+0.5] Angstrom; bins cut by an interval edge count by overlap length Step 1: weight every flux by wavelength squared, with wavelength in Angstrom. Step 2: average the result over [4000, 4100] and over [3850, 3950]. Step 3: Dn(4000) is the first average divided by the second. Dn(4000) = 1.36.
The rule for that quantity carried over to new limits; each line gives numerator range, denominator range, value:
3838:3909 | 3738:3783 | 1.10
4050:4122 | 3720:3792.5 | 1.45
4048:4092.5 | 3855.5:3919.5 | 1.27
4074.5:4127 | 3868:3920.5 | 1.28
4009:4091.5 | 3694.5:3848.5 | 1.45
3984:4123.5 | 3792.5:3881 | 1.32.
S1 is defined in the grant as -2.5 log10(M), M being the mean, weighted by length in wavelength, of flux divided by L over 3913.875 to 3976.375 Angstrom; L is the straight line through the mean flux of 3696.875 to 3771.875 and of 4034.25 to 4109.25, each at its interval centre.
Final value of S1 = 0.316 mag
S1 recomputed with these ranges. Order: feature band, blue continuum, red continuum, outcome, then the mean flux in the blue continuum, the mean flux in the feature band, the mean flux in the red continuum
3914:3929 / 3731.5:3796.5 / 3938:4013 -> 0.02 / 8.09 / 8.2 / 8.41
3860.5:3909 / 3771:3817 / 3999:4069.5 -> 0.10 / 8.78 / 8.44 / 10.1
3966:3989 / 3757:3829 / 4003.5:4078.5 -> 0.31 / 8.48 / 7.26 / 10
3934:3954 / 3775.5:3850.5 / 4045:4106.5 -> 0.28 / 8.33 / 6.95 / 9.64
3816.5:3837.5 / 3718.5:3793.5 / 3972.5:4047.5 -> 0.17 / 7.98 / 7.29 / 9.83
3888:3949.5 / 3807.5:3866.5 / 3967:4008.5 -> 0.15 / 8.27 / 7.4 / 8.68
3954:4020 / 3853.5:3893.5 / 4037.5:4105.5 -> 0.05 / 8.4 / 8.72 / 9.7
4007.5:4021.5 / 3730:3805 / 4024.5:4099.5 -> -0.10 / 8.12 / 10.5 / 9.91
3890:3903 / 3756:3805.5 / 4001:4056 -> 0.11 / 8.49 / 8.38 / 10.1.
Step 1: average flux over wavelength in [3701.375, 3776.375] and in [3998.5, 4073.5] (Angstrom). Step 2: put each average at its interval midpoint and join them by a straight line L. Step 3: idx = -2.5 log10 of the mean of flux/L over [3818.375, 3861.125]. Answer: 0.06 mag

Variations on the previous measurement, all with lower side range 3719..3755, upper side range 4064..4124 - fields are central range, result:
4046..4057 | -0.08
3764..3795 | -0.14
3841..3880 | -0.12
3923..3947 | 0.46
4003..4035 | -0.11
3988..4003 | -0.10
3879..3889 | 0.07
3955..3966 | 0.17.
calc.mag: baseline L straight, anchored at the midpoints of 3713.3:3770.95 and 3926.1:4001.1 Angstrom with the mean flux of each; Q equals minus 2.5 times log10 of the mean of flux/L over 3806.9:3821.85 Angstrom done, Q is -0.16 mag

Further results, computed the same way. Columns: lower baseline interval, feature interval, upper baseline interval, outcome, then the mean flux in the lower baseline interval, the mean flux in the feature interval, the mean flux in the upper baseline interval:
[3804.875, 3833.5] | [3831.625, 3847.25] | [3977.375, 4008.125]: 0.20 mag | 8.17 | 6.99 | 9.88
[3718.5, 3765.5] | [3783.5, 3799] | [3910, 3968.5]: -0.12 mag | 7.55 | 8.31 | 7.08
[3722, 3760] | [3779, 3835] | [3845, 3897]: -0.04 mag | 7.55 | 8.38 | 8.61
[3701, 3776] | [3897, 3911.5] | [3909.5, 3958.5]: -0.21 mag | 7.58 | 8.95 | 7.37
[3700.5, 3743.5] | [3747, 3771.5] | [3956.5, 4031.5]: -0.01 mag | 7.39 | 7.7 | 8.94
